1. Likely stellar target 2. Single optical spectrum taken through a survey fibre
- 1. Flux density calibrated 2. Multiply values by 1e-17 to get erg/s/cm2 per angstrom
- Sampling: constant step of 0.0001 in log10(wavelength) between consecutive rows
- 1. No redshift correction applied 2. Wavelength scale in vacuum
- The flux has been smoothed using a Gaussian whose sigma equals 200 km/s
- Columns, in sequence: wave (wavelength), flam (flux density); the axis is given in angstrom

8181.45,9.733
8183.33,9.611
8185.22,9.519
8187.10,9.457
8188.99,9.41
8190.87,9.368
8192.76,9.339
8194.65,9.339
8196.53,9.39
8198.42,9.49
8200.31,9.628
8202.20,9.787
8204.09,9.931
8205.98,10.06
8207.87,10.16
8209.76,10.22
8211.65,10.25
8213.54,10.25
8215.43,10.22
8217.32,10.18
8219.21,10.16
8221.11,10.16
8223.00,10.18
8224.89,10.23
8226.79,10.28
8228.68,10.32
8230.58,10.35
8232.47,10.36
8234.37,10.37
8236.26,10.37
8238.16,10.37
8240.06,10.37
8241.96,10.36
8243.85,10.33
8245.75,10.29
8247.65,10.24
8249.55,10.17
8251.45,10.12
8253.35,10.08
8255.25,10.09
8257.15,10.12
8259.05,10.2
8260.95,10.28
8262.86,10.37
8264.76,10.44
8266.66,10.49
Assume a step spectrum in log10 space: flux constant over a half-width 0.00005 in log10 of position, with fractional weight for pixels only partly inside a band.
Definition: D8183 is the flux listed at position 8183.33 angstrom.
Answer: 9.611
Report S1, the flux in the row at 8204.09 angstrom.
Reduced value 9.931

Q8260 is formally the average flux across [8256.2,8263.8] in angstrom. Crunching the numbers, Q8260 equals 10.2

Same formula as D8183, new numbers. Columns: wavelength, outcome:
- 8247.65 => 10.24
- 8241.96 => 10.36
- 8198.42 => 9.49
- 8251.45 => 10.12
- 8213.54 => 10.25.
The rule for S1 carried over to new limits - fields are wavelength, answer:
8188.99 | 9.41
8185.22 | 9.519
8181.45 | 9.733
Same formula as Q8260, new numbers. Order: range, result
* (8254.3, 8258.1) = 10.1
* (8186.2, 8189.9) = 9.42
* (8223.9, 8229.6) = 10.3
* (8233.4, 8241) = 10.4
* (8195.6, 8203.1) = 9.57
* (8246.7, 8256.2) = 10.1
